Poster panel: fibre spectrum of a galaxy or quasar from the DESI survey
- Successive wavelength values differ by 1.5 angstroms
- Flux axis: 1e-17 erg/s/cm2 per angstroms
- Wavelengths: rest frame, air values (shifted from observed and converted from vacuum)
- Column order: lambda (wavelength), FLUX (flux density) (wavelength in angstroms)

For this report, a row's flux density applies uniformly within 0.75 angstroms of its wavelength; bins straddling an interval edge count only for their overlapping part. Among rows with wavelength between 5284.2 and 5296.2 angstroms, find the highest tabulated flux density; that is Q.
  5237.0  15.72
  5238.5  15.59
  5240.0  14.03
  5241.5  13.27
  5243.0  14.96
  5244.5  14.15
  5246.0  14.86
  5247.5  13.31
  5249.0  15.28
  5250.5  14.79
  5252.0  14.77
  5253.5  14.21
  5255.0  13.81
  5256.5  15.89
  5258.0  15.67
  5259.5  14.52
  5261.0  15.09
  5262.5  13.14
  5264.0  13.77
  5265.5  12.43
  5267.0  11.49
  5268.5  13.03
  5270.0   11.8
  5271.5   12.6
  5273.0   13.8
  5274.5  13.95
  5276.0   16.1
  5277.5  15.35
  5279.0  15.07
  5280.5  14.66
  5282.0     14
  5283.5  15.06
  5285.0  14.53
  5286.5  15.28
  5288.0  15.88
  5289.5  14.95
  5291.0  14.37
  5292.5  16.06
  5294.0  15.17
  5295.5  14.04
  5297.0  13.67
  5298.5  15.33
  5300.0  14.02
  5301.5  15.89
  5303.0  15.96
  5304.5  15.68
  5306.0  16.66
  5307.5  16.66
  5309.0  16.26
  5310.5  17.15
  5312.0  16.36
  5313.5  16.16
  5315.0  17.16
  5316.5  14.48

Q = 16.06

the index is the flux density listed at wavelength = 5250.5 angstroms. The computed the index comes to 14.79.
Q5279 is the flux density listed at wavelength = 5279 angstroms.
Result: 15.07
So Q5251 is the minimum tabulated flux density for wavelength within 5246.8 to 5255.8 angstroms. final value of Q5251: 13.31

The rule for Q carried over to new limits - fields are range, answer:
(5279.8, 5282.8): 14.66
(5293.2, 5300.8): 15.33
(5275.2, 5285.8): 16.1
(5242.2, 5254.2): 15.28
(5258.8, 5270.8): 15.09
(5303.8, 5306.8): 16.66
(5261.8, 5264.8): 13.77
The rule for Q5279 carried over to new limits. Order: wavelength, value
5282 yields 14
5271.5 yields 12.6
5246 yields 14.86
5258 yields 15.67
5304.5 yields 15.68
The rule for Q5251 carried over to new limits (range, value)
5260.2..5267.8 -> 11.49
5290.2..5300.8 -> 13.67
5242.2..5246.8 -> 14.15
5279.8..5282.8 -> 14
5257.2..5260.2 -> 14.52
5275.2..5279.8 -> 15.07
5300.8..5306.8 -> 15.68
